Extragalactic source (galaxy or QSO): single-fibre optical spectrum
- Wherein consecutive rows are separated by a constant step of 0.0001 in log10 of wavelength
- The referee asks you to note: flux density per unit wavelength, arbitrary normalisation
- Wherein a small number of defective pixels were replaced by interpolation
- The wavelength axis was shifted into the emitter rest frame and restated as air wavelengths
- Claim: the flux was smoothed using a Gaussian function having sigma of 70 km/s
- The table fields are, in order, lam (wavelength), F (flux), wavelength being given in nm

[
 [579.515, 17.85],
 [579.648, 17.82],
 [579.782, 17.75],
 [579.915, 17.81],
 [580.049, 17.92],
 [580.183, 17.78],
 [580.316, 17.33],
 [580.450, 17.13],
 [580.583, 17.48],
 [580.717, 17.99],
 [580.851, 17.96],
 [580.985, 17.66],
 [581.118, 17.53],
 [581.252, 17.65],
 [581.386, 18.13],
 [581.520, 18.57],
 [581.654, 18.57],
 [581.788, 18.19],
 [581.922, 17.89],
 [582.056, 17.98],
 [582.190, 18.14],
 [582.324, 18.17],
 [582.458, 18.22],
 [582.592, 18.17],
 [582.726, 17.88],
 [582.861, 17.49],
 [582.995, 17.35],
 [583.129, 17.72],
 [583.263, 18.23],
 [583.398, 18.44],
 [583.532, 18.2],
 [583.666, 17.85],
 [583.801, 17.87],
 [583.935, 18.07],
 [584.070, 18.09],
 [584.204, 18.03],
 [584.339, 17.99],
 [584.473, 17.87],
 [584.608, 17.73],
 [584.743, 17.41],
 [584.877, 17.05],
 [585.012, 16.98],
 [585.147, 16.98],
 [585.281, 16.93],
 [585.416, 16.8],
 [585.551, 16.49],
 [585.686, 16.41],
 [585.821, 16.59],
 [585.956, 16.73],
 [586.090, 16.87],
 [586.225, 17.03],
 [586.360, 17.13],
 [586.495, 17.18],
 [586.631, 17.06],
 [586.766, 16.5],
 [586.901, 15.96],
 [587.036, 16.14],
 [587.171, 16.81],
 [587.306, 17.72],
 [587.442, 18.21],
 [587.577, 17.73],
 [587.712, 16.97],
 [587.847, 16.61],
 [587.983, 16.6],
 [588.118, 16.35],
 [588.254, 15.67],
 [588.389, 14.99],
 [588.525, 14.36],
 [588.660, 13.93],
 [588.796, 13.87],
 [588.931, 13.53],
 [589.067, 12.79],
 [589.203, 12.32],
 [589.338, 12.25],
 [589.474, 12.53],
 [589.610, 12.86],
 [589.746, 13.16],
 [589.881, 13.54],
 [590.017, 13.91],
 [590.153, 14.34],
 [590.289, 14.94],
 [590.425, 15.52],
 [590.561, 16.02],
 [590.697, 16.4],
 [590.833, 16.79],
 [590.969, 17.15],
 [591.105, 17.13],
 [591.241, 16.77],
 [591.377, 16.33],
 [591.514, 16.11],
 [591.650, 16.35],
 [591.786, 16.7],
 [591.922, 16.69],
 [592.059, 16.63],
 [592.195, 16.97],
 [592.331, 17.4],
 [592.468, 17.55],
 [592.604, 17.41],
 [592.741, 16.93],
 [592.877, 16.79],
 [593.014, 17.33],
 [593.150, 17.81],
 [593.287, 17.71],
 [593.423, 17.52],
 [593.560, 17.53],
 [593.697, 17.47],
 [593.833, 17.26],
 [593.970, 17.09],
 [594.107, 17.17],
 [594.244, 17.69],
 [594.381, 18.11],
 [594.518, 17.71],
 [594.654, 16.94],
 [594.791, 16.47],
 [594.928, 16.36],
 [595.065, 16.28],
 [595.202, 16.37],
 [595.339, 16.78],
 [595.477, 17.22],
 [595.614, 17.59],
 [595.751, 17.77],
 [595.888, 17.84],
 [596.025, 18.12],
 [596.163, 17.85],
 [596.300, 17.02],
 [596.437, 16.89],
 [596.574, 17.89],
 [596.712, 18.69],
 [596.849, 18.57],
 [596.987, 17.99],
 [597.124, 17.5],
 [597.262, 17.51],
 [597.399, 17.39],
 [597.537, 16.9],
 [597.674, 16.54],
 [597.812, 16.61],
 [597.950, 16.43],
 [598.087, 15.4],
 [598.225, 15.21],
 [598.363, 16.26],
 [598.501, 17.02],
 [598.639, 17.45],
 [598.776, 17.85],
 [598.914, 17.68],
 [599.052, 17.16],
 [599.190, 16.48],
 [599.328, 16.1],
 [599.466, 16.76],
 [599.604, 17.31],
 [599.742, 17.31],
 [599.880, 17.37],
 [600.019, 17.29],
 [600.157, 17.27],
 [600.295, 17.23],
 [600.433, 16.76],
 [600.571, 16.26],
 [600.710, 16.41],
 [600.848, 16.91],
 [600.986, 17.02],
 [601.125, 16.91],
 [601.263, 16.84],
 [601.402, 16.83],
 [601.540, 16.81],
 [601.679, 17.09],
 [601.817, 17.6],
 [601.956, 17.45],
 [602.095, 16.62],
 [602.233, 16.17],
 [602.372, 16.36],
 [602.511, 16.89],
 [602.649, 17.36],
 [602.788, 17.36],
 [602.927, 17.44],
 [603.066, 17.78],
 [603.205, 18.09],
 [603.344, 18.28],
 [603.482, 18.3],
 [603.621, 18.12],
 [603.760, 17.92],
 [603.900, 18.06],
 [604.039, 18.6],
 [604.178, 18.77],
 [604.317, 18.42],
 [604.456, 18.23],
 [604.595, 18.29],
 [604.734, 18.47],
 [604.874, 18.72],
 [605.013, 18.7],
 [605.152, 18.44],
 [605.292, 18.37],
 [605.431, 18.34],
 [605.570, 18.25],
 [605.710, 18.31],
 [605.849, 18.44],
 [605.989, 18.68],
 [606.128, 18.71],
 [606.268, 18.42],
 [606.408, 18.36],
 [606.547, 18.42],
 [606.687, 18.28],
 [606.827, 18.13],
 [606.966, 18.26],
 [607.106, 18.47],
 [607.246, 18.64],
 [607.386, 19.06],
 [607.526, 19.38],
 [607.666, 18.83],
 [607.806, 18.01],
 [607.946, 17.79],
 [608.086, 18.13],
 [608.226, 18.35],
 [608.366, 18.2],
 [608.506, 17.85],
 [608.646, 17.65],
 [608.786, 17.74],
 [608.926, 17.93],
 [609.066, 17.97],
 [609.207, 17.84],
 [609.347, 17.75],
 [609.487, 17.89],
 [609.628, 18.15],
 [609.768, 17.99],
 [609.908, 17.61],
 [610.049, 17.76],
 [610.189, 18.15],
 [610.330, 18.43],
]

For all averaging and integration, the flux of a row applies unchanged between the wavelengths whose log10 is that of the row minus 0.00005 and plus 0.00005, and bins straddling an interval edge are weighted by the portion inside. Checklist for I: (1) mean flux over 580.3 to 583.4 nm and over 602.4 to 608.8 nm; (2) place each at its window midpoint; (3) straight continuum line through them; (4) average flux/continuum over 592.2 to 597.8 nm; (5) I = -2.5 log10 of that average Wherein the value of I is 0.04 mag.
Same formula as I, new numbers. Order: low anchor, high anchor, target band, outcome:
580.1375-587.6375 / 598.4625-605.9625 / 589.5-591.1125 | 0.17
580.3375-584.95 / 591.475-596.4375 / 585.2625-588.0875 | 0.05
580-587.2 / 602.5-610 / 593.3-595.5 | 0.04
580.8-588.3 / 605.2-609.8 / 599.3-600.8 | 0.07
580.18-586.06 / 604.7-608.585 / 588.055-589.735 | 0.28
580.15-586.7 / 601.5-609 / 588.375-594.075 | 0.13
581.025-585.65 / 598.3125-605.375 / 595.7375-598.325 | 0.02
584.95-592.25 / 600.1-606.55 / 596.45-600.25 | 0.00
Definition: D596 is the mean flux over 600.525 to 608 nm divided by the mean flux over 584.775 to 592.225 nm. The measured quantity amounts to 1.13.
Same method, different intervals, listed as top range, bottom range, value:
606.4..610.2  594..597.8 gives 1.05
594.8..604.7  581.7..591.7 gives 1.05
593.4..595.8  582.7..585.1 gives 0.97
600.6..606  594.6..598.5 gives 1.04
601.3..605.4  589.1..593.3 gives 1.13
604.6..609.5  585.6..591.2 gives 1.18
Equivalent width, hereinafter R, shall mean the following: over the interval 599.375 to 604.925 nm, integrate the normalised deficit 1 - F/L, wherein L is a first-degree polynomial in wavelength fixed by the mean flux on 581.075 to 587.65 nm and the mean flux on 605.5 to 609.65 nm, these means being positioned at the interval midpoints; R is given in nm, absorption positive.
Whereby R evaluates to 0.202 nm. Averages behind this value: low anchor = 17.5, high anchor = 18.3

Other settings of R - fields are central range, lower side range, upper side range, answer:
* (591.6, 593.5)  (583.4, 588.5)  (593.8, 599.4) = 0.00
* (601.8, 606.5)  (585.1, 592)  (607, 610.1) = -0.11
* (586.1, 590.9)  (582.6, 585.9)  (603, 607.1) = 0.63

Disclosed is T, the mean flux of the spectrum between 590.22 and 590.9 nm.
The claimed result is 15.9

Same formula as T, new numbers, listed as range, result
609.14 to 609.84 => 17.9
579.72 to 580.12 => 17.8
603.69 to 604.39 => 18.3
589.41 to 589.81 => 12.8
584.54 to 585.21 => 17.2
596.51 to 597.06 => 18.3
